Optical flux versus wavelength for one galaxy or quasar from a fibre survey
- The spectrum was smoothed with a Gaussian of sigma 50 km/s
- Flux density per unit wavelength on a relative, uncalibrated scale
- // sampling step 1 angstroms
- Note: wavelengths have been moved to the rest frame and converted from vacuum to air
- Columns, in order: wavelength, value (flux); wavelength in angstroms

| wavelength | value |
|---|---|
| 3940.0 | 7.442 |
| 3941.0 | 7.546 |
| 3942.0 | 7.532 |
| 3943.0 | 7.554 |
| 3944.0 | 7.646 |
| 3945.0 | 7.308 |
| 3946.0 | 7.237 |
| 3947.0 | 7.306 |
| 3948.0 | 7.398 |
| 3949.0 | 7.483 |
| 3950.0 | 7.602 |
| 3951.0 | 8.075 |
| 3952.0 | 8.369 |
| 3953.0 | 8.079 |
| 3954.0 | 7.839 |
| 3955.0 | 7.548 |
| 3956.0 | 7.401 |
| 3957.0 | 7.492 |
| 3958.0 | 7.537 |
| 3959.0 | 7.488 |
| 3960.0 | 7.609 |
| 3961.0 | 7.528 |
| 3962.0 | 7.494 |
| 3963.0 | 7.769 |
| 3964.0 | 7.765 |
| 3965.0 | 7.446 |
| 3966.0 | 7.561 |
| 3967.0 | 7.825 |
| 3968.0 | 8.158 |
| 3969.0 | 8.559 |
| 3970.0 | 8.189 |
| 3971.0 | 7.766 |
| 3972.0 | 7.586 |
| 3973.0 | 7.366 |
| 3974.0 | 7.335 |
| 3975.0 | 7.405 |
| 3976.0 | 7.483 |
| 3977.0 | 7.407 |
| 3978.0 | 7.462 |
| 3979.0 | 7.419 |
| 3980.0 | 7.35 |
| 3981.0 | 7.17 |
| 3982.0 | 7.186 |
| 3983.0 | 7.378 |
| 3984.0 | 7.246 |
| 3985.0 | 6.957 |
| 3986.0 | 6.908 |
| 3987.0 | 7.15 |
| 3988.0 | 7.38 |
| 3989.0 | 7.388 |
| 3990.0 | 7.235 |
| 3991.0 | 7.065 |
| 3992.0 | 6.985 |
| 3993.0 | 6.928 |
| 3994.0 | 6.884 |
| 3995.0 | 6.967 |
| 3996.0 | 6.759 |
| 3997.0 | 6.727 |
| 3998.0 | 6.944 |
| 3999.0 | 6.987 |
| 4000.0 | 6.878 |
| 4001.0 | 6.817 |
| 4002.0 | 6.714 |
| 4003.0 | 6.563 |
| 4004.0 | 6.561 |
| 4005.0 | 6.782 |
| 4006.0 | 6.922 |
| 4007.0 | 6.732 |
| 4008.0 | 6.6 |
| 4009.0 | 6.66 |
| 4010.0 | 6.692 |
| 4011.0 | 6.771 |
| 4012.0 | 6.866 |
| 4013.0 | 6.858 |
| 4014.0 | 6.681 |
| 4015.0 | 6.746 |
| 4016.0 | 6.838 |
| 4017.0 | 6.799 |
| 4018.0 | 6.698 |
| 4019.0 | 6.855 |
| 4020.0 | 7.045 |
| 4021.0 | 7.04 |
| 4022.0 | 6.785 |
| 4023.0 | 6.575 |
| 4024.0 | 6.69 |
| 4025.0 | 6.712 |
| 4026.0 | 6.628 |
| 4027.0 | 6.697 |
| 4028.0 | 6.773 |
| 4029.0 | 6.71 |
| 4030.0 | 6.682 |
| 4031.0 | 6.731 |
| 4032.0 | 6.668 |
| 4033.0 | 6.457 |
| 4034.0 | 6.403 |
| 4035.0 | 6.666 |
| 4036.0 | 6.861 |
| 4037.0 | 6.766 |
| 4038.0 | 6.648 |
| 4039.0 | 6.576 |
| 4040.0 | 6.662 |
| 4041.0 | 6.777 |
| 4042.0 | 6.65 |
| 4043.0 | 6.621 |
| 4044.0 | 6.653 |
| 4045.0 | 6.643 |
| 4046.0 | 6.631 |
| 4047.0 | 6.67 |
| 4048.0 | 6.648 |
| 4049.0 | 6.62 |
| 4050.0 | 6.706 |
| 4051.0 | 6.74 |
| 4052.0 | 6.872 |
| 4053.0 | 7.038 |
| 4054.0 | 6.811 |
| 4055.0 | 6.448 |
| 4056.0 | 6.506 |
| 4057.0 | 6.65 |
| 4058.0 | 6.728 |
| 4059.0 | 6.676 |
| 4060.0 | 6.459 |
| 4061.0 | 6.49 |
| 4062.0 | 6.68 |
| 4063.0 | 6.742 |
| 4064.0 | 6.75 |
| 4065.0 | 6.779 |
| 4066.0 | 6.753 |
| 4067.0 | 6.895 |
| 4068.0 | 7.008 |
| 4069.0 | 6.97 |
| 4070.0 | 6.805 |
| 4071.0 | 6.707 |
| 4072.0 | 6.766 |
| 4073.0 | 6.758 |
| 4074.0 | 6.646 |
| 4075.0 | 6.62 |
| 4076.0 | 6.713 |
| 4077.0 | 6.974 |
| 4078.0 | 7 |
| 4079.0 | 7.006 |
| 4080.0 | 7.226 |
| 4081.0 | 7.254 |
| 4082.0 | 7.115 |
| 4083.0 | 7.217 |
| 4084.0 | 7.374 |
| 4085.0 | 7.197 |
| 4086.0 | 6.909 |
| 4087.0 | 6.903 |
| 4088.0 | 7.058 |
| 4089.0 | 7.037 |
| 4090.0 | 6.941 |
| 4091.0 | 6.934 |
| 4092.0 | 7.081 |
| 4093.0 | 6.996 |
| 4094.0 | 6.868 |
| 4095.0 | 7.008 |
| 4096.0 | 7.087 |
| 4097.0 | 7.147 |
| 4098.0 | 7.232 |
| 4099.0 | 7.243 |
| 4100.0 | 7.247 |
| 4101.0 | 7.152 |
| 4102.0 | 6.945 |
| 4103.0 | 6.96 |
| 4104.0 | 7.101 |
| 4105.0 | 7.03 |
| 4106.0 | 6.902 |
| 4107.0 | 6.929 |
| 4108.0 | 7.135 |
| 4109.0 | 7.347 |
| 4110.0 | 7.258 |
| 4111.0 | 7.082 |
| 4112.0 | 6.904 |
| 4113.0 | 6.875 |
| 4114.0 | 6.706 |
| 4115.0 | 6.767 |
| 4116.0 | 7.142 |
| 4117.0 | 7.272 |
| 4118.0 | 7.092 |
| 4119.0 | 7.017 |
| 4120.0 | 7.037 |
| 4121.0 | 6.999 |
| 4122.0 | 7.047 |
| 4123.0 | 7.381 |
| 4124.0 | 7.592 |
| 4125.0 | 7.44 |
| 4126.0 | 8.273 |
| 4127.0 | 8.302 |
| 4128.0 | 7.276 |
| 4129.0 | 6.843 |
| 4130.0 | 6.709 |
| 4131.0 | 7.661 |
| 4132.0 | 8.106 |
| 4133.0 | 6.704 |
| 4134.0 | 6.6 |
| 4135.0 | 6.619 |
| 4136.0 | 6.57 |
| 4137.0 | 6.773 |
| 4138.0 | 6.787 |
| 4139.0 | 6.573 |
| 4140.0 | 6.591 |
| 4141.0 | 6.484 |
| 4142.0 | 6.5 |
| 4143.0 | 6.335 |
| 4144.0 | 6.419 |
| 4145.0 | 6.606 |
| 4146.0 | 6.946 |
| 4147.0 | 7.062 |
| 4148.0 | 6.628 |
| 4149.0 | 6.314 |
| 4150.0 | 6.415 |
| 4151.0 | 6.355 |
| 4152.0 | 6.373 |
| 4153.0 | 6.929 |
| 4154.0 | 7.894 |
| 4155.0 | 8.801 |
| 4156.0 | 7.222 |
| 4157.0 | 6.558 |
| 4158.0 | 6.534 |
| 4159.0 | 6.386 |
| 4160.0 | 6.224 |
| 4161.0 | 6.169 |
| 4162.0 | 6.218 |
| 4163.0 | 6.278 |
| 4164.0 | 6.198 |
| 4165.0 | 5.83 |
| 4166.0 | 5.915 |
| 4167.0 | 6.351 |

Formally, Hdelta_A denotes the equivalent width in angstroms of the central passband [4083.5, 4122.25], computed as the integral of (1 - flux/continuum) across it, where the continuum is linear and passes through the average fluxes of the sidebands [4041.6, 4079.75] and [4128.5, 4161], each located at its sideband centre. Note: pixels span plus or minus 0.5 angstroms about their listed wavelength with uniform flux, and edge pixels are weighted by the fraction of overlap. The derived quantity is -1.7 angstroms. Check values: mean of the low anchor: 6.74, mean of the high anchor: 6.79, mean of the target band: 7.05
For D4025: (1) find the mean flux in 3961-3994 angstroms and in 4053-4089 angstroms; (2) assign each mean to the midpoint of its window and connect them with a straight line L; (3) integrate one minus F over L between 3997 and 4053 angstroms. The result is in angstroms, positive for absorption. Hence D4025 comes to 3.2 angstroms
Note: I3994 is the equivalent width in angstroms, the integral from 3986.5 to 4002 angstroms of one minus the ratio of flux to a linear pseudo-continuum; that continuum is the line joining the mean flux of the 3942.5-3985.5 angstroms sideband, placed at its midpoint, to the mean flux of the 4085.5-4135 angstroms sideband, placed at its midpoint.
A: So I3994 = 1.0 angstroms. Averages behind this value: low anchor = 7.58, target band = 7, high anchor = 7.12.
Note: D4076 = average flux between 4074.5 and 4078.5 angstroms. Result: 6.83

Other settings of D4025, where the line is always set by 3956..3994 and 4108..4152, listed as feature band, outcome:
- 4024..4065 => 3.2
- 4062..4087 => 0.8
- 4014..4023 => 0.6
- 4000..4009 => 0.8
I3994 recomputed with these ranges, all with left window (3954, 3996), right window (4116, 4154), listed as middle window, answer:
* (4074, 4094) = 0.2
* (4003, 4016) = 1.0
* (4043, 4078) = 2.2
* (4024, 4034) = 0.8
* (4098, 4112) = -0.1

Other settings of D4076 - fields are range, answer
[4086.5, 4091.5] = 6.97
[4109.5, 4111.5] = 7.17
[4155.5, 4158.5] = 6.77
